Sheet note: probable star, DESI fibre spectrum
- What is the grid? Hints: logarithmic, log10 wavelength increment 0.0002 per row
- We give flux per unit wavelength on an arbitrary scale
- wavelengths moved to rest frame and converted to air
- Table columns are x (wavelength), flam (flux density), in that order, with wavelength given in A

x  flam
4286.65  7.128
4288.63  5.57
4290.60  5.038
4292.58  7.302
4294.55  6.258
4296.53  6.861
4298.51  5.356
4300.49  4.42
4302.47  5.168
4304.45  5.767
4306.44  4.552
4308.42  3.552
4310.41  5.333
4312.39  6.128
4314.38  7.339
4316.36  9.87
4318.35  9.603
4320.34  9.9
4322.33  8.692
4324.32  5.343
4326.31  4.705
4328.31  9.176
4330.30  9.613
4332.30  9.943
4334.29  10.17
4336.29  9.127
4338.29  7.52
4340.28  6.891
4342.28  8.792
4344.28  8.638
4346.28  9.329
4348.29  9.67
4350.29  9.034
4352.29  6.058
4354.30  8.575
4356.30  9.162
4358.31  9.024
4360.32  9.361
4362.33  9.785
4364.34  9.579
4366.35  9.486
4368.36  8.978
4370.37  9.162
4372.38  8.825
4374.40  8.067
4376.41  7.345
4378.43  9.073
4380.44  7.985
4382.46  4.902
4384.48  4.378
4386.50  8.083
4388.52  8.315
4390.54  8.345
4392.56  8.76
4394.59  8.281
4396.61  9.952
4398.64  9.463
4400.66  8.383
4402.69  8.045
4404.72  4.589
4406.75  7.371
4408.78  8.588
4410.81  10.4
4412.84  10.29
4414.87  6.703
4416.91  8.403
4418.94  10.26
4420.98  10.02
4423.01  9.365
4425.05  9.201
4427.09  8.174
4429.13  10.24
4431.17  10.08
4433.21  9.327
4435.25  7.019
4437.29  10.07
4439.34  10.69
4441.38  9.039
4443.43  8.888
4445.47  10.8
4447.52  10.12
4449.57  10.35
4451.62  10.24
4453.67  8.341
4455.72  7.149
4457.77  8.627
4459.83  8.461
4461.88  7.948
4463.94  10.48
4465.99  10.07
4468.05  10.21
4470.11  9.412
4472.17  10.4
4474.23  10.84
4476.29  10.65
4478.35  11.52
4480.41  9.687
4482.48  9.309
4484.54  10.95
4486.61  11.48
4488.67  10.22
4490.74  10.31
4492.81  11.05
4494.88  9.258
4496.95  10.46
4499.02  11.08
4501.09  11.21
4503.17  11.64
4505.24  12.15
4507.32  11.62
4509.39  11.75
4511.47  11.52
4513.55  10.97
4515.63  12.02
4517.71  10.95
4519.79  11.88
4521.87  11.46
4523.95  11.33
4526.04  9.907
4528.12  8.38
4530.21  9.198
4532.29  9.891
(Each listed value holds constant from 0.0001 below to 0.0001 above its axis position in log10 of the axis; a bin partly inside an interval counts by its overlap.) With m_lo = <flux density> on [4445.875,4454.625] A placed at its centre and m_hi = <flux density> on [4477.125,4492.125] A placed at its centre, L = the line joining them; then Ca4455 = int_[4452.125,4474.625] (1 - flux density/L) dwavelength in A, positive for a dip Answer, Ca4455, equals 1.9 A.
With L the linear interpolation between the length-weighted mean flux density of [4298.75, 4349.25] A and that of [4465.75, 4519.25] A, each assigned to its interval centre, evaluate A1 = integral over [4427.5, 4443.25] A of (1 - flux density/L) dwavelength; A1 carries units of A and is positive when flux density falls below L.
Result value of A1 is 0.5 A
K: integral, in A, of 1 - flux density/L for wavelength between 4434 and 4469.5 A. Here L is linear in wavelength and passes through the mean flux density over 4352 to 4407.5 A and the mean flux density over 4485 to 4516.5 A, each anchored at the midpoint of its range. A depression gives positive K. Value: 2.2 A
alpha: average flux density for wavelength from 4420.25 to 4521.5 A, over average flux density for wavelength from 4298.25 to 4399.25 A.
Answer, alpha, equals 1.3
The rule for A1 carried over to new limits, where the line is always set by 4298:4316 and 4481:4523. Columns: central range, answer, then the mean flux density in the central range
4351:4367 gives -4.4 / 8.87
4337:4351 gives -4.4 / 8.56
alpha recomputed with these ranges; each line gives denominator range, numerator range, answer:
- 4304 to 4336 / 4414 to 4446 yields 1.23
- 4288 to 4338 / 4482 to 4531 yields 1.55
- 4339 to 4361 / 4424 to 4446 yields 1.09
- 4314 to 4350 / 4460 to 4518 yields 1.24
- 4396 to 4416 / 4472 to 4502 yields 1.27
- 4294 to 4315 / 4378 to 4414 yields 1.47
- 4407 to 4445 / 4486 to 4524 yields 1.21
